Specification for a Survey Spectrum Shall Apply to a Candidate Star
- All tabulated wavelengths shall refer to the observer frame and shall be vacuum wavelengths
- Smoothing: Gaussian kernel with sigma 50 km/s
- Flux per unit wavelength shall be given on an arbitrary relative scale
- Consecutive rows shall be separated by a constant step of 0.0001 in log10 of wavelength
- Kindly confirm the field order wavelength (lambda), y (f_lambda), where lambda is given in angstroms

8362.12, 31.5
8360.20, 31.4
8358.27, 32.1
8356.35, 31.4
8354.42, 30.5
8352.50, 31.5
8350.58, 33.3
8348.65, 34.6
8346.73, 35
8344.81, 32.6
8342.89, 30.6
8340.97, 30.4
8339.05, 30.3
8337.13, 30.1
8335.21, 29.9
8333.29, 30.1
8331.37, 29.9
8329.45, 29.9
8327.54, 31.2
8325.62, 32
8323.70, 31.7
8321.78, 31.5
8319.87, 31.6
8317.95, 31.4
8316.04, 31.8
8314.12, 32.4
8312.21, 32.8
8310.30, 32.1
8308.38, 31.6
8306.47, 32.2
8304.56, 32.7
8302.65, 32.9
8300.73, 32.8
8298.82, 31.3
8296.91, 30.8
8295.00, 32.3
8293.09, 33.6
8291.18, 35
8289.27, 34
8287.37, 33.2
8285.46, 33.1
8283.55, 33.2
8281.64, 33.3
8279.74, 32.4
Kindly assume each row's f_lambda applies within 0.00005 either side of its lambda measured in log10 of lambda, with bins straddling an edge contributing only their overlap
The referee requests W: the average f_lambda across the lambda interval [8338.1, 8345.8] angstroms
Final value 31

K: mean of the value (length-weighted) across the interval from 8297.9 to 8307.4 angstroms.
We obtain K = 32.4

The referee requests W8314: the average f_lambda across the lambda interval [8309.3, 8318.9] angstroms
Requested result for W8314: 32.1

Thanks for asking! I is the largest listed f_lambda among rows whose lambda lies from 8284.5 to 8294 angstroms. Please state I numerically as 35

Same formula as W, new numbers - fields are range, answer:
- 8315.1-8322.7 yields 31.6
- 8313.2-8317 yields 32.1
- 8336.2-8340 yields 30.2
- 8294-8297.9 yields 31.6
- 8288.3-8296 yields 33.7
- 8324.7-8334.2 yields 30.6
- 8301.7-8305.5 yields 32.8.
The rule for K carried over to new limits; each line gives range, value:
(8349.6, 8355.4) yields 31.7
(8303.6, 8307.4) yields 32.5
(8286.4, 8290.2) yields 33.7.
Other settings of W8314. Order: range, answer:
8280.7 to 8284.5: 33.2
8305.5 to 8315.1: 32.2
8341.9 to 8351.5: 33.2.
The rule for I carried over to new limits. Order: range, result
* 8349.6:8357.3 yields 33.3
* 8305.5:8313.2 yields 32.8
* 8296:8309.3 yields 32.9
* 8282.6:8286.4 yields 33.2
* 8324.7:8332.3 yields 32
